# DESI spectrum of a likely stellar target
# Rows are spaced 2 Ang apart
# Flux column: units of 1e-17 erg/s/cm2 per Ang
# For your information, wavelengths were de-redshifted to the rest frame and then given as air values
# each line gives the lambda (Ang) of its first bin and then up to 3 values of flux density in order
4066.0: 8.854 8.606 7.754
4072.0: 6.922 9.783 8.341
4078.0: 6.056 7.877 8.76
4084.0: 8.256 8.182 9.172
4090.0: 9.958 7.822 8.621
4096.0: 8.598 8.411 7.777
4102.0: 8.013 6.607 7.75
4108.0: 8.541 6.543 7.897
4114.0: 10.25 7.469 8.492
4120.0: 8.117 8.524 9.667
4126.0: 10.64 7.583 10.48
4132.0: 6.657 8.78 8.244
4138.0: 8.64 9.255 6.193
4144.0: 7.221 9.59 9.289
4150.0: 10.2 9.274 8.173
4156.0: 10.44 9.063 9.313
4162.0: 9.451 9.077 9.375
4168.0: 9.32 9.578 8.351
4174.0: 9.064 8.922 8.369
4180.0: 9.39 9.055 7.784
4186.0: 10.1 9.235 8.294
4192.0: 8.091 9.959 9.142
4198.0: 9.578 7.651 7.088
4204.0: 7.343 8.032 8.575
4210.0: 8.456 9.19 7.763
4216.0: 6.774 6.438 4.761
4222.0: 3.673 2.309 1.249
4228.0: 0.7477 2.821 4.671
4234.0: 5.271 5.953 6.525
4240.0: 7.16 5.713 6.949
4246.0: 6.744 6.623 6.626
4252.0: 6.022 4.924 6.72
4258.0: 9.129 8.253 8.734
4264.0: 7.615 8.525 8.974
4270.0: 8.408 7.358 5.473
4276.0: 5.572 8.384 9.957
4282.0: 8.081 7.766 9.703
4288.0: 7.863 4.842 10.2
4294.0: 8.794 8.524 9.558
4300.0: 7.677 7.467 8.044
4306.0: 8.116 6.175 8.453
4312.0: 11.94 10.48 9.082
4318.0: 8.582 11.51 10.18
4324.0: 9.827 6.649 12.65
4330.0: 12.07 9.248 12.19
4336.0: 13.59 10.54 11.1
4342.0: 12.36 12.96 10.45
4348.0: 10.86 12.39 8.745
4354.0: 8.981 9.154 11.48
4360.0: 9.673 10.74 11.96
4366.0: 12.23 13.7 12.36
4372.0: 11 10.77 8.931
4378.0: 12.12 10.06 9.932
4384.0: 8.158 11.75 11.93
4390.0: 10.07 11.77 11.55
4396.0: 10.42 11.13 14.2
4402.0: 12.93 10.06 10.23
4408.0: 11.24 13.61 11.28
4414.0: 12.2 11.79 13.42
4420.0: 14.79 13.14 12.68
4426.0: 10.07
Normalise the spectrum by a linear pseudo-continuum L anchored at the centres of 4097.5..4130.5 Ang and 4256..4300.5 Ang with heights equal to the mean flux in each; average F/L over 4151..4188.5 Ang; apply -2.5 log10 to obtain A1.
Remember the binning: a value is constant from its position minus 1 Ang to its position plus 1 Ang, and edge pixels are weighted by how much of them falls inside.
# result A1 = -0.10 mag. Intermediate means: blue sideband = 8.37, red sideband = 8.13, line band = 9.12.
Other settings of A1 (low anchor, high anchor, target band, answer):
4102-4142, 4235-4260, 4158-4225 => -0.10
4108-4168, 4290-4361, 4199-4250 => 0.48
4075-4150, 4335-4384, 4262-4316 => 0.24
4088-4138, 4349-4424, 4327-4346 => -0.09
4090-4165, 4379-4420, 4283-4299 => 0.22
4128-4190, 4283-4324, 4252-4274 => 0.15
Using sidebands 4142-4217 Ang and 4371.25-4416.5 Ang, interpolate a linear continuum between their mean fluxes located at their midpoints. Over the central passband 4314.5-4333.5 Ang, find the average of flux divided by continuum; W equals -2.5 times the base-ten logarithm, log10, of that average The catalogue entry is 0.04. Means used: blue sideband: 8.76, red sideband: 11.2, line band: 10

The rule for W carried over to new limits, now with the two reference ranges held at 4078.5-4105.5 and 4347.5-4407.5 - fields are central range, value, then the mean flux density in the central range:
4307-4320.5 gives 0.11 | 9.38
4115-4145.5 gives 0.03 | 8.42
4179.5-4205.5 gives 0.07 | 8.64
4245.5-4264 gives 0.35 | 7.12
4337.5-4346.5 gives -0.09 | 11.6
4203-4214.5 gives 0.14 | 8.25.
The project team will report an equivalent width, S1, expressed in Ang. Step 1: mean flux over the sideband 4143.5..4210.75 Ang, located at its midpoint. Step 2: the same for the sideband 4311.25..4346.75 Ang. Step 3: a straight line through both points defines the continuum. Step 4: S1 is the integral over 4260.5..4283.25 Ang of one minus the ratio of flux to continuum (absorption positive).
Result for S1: 4.9 Ang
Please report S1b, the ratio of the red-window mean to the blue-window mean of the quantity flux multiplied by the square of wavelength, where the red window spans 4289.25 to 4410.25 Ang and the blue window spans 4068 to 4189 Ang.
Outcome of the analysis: 1.35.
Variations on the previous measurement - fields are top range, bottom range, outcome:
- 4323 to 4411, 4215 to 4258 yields 2.23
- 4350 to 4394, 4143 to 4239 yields 1.53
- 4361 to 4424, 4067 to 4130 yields 1.60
